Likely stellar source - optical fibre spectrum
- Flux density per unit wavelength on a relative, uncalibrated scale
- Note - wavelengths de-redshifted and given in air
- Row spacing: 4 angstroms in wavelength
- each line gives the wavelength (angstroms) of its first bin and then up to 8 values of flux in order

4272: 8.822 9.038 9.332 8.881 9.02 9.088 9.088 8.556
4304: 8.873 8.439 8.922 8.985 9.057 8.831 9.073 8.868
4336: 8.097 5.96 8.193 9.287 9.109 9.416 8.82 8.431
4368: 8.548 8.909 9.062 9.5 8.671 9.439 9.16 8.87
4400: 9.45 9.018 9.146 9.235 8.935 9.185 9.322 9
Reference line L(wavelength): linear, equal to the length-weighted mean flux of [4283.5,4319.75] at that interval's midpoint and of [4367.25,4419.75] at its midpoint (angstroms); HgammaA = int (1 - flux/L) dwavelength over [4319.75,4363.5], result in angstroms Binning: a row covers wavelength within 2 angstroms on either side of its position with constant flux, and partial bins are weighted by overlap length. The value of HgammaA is 1.9 angstroms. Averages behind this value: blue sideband 8.88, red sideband 9.09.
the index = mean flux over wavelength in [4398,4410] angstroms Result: 9.2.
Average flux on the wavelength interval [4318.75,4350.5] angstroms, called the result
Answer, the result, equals 8.42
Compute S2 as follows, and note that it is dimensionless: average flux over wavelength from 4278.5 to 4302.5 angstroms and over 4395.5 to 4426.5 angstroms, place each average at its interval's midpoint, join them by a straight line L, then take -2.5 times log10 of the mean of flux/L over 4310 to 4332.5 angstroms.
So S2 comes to 0.01 mag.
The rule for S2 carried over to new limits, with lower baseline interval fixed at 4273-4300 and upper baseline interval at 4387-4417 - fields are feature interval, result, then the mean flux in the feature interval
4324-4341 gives 0.11 mag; 8.22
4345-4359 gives -0.01 mag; 9.16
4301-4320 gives 0.03 mag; 8.82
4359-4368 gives 0.06 mag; 8.59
